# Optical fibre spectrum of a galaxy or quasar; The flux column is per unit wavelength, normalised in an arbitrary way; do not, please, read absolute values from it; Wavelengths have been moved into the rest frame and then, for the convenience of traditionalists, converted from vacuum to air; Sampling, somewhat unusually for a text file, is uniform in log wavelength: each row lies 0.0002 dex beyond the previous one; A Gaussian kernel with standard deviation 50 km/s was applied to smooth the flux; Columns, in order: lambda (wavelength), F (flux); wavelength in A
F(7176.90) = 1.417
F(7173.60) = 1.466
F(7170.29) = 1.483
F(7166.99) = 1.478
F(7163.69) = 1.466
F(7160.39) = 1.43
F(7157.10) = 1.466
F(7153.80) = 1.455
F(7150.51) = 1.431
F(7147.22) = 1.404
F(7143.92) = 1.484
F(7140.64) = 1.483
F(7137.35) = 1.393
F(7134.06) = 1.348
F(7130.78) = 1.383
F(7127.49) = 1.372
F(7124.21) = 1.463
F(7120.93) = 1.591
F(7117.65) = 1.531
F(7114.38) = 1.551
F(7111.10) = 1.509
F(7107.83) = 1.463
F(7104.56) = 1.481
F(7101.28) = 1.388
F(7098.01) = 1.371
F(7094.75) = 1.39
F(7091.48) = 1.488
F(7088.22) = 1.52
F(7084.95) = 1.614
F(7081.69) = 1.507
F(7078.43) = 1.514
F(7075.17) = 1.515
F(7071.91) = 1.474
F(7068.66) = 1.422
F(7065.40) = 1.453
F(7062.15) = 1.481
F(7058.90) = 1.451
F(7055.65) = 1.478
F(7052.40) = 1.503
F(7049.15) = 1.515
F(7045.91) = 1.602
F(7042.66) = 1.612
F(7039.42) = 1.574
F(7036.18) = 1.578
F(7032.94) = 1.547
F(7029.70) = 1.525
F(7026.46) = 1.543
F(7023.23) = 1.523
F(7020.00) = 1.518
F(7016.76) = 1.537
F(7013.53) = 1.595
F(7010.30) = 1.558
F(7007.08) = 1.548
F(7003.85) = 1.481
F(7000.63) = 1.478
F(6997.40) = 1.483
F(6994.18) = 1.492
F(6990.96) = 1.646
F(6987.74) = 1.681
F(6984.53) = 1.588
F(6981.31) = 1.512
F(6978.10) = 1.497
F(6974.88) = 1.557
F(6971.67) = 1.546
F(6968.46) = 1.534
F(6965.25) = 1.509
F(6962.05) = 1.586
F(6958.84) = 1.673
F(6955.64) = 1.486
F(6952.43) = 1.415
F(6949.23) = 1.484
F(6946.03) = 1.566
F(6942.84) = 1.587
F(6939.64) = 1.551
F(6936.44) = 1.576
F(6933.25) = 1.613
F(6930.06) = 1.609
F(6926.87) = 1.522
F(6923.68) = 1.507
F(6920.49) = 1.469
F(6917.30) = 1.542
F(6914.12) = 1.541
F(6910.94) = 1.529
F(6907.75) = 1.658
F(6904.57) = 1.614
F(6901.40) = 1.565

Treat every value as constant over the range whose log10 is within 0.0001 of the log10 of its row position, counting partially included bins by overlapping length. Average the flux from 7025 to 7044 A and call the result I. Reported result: 1.56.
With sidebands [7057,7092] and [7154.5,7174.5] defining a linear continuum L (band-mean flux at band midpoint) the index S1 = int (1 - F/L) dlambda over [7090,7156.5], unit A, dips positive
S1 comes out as 1.3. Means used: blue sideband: 1.49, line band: 1.45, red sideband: 1.46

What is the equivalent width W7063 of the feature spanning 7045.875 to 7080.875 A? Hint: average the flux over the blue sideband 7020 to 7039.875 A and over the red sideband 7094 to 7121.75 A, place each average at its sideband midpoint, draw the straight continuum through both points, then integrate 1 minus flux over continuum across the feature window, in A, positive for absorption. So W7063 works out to 0.6 A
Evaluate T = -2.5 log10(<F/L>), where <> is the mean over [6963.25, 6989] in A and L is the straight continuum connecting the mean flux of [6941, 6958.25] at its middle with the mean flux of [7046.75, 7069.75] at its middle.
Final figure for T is -0.03 mag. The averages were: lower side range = 1.52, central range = 1.55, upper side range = 1.48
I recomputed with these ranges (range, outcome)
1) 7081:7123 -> 1.49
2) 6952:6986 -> 1.54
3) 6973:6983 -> 1.52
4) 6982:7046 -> 1.55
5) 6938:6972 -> 1.54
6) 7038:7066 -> 1.52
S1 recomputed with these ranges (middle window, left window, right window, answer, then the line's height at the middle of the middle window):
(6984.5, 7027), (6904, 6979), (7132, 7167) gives -0.9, 1.51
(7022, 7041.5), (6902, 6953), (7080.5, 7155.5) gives -0.6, 1.5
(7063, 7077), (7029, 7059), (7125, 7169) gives 0.4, 1.51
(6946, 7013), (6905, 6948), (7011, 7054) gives 0.7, 1.56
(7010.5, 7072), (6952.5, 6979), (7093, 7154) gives -1.2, 1.5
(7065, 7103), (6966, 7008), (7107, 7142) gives 0.3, 1.49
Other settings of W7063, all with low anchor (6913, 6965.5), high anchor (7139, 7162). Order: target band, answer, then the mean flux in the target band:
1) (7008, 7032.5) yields -0.6 A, 1.54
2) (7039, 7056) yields -0.6 A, 1.55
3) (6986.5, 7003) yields -0.3 A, 1.55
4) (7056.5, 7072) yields 0.3 A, 1.46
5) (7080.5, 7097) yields -0.2 A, 1.5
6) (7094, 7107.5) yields 0.5 A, 1.41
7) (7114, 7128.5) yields -0.4 A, 1.5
